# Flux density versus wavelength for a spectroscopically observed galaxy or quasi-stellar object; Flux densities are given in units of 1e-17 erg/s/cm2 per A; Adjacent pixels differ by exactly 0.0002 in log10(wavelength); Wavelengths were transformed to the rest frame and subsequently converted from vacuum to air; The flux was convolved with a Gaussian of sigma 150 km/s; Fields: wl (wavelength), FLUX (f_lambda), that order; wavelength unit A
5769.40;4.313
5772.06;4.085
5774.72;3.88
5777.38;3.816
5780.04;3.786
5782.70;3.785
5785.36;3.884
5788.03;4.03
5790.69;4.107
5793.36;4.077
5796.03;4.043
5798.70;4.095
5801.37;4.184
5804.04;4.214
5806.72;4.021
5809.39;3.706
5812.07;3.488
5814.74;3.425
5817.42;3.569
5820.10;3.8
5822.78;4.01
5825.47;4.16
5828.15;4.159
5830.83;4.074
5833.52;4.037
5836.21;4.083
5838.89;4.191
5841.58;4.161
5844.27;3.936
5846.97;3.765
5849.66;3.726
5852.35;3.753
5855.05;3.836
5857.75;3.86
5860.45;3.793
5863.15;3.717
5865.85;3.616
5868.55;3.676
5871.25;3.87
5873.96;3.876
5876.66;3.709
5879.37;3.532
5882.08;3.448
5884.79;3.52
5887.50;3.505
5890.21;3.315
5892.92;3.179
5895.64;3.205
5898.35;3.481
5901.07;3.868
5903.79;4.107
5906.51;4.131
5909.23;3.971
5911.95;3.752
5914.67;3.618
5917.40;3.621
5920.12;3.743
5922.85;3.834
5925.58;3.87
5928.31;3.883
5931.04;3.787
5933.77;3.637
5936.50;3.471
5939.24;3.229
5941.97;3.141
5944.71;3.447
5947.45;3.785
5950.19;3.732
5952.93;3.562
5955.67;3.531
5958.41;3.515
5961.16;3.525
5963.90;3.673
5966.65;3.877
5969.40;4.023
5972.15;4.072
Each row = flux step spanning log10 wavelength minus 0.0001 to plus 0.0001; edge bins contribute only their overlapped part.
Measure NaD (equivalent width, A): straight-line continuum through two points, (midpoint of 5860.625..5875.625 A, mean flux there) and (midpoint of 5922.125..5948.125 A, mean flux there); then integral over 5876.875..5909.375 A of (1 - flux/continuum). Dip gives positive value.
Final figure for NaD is 0.9 A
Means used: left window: 3.75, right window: 3.6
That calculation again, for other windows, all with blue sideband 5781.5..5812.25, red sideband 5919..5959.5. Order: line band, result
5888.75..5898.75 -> 1.2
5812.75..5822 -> 0.7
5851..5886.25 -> 0.8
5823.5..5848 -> -1.1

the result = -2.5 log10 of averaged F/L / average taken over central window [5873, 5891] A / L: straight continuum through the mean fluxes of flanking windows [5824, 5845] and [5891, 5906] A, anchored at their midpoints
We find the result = 0.049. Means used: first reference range 4.1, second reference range 3.59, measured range 3.56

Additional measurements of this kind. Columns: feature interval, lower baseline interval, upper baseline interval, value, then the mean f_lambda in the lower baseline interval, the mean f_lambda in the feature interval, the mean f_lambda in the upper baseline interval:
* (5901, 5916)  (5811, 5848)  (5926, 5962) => -0.07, 3.92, 3.91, 3.57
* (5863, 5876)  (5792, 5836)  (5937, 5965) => 0.00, 3.94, 3.75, 3.51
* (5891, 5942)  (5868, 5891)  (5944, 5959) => -0.02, 3.61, 3.67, 3.61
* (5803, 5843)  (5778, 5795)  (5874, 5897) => -0.05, 3.94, 3.94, 3.45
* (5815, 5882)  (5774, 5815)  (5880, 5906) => -0.04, 3.92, 3.86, 3.53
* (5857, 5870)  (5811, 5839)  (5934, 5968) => 0.02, 3.9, 3.73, 3.54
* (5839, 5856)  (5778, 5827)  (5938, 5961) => -0.03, 3.91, 3.89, 3.5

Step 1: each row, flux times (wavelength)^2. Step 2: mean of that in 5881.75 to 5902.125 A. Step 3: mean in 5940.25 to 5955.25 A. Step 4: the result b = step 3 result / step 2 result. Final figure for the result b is 1.05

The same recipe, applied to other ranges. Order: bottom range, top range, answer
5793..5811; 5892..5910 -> 0.95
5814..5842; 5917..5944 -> 0.94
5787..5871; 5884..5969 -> 0.96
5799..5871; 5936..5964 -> 0.94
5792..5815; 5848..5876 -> 0.98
